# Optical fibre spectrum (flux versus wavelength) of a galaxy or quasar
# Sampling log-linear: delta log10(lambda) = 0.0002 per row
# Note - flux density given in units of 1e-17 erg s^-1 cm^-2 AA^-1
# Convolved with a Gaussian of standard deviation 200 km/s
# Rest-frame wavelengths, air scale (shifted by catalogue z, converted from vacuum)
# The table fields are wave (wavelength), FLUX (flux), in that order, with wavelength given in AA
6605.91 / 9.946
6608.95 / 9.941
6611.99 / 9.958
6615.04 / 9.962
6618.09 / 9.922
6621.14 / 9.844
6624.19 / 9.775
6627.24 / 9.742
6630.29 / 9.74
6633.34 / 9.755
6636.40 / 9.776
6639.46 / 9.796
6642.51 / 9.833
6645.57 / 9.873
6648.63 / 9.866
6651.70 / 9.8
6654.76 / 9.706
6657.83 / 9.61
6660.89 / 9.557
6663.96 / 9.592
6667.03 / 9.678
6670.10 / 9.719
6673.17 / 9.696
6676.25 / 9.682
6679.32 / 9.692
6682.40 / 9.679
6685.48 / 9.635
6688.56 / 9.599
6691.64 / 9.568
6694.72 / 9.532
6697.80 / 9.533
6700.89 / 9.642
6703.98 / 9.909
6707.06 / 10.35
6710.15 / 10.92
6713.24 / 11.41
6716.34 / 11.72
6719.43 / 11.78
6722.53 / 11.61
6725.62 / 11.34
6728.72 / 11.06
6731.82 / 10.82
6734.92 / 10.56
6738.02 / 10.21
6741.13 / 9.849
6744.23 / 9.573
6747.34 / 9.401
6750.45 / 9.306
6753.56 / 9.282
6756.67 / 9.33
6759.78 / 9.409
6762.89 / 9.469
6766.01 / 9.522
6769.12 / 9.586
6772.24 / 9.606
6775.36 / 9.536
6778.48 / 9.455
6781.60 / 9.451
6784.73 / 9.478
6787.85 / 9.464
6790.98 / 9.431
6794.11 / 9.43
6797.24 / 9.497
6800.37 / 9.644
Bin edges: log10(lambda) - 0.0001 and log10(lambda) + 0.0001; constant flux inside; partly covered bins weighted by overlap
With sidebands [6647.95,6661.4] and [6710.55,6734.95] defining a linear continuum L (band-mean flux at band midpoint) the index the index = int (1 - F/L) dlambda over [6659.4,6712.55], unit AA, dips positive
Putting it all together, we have 3.3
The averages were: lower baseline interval 9.71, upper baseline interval 11.3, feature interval 9.79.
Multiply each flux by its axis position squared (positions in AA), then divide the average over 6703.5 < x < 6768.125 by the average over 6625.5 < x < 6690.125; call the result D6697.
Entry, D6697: 1.09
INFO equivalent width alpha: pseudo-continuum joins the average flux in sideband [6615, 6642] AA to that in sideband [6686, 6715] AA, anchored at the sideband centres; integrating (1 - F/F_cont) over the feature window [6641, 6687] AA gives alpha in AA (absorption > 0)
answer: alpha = 1.0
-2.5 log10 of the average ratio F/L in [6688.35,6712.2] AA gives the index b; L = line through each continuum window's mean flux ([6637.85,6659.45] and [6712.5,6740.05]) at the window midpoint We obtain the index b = 0.08 mag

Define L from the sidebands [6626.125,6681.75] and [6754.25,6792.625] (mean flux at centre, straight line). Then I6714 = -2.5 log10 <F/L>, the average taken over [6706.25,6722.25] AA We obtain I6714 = -0.18 mag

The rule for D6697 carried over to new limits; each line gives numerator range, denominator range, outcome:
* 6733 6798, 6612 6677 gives 1.02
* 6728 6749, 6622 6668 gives 1.07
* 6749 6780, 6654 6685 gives 1.01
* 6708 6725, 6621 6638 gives 1.20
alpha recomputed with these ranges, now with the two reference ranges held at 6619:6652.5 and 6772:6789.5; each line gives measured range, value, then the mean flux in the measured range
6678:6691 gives 0.1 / 9.64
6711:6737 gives -4.4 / 11.3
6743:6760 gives 0.3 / 9.38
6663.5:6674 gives 0.1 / 9.68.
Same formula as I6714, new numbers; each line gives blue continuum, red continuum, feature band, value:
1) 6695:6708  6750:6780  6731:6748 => -0.05 mag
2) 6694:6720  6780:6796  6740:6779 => 0.04 mag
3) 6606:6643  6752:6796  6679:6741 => -0.09 mag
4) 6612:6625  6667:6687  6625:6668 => 0.01 mag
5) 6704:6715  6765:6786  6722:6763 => 0.01 mag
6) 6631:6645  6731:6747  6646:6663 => 0.01 mag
